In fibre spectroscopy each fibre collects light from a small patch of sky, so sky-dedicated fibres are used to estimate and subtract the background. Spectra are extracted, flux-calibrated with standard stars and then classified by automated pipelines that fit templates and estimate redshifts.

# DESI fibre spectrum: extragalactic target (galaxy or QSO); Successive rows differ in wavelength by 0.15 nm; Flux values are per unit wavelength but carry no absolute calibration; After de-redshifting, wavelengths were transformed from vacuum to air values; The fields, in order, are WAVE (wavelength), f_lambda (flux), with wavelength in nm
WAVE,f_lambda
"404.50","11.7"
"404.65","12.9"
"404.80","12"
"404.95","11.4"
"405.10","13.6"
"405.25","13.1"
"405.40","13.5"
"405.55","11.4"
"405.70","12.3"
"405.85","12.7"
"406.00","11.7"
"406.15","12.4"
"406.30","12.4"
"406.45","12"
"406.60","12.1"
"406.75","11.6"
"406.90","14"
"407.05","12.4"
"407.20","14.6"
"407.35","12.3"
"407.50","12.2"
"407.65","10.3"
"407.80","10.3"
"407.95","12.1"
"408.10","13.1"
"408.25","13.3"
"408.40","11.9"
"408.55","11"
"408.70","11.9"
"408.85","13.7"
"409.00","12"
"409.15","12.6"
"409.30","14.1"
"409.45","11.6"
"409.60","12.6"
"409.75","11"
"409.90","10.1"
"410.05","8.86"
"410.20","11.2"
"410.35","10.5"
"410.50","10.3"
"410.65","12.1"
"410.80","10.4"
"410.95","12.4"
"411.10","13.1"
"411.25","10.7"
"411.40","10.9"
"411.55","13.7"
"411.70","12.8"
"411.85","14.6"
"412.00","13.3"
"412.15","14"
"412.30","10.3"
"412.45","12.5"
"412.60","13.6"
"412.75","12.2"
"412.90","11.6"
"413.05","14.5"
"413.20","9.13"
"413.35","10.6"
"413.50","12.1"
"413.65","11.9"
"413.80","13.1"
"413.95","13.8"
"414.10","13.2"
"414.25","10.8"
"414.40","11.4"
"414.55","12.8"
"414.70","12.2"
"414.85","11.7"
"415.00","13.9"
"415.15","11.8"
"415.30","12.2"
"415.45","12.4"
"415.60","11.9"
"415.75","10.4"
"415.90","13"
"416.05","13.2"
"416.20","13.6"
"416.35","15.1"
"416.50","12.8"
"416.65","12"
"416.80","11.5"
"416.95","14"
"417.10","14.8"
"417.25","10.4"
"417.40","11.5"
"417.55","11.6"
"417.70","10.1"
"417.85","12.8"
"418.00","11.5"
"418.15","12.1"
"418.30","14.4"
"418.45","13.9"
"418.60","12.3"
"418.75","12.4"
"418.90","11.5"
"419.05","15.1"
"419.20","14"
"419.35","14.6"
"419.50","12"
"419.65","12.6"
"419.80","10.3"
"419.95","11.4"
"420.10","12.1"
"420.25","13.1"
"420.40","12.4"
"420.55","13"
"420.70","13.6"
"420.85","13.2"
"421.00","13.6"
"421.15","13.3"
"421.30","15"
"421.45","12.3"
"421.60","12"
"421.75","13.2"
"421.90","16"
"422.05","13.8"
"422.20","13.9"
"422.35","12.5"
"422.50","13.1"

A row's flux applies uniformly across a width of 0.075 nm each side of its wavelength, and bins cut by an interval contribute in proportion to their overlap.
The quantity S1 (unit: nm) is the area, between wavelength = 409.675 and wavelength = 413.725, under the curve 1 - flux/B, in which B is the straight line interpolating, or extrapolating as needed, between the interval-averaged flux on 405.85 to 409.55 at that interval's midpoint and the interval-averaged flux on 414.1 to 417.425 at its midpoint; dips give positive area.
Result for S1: 0.20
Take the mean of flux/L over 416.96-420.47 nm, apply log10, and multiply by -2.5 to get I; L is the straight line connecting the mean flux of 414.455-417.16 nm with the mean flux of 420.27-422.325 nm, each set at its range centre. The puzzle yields 0.05 mag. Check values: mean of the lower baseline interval 12.7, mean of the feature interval 12.5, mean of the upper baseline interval 13.5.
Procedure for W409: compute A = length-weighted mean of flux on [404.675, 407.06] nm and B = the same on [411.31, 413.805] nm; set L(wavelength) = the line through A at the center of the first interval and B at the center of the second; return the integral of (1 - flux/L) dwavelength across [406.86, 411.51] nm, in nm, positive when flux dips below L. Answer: 0.20 nm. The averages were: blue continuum 12.4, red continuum 12.4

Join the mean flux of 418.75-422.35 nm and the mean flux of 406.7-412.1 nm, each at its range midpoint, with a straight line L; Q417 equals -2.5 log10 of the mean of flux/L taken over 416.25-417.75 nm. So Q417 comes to 0.028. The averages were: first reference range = 12.1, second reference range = 13.1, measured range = 12.4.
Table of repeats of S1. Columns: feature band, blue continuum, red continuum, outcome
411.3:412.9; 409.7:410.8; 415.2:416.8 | -0.21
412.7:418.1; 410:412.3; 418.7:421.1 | 0.04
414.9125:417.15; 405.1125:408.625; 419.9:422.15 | 0.02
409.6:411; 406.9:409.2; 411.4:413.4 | 0.18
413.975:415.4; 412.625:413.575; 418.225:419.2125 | -0.01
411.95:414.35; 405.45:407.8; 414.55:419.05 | 0.03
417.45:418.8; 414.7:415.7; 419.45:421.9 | 0.02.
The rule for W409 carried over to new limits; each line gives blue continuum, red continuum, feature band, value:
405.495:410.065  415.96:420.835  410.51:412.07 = 0.00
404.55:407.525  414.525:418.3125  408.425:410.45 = 0.14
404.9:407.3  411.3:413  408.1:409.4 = 0.01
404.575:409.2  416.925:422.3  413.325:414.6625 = 0.04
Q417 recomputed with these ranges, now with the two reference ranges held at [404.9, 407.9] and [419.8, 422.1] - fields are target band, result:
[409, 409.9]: 0.03 mag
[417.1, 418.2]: 0.11 mag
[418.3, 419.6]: -0.02 mag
